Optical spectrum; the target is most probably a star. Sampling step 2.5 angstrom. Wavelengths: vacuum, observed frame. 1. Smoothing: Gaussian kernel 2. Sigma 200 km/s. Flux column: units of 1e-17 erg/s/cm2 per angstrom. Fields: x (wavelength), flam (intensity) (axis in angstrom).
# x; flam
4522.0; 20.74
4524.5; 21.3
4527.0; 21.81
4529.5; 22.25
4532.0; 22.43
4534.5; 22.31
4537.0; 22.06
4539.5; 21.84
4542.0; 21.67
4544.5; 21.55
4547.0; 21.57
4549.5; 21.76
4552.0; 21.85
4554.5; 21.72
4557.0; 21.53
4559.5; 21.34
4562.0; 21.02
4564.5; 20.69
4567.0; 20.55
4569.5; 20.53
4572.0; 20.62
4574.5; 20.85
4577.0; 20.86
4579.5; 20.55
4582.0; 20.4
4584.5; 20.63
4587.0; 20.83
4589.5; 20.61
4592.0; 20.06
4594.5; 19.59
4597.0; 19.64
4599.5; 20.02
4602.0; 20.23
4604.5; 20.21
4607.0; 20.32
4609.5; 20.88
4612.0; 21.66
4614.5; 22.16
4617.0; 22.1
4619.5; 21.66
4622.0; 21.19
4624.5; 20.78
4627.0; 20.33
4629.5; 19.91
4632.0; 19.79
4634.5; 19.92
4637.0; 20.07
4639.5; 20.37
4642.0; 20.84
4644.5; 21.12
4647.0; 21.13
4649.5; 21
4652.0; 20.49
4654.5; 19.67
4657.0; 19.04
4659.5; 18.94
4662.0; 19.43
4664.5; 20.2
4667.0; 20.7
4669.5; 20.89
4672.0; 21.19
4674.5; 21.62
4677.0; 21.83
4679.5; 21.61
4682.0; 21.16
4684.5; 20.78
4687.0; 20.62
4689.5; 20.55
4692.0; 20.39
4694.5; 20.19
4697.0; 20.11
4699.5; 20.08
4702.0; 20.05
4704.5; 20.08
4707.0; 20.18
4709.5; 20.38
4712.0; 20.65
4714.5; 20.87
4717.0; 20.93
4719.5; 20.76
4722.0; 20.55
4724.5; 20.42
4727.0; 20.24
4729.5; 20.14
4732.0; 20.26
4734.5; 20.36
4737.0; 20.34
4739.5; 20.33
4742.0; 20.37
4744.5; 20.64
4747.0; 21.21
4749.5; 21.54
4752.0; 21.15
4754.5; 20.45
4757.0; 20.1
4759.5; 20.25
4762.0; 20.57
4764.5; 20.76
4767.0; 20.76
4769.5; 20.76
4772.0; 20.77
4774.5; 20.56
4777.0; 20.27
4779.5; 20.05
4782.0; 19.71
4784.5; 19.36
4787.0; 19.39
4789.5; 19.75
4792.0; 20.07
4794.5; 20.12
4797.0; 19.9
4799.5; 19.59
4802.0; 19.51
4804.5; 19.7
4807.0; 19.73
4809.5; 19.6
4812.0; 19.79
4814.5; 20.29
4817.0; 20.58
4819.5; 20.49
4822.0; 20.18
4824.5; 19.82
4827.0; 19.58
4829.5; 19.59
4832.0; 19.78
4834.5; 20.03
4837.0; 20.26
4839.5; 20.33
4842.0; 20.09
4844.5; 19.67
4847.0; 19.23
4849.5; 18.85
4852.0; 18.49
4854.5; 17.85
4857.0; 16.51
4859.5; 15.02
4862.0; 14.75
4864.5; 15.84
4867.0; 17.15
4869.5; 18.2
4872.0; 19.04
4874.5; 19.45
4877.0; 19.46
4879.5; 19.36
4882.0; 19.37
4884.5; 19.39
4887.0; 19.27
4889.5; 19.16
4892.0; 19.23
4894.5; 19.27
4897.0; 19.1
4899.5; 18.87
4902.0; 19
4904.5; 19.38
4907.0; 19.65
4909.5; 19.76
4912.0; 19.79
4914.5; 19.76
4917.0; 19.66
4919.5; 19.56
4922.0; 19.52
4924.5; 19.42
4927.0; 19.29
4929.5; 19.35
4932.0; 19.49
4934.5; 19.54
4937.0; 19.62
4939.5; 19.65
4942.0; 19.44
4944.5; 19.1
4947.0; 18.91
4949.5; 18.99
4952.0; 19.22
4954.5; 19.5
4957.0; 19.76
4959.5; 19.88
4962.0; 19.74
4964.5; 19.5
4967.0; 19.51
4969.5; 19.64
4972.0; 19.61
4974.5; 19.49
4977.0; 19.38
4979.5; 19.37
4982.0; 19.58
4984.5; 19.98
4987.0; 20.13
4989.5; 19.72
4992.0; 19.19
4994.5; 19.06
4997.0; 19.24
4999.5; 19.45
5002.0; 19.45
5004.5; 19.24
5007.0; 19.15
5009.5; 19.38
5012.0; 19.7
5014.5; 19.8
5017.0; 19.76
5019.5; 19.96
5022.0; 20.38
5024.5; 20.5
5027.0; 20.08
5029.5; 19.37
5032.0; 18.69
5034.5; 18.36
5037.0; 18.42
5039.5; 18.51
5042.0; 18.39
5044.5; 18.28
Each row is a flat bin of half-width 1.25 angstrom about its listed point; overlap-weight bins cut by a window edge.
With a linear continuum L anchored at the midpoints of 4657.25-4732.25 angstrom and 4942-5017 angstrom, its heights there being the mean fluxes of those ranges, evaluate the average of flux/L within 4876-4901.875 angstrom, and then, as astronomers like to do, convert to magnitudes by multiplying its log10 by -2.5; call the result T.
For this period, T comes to 0.03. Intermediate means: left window 20.5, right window 19.5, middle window 19.2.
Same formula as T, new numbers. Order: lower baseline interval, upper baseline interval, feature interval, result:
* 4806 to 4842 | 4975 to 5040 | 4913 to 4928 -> 0.010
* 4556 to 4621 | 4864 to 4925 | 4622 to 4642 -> 0.013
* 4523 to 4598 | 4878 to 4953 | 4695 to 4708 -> 0.018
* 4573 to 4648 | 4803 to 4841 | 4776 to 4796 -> 0.014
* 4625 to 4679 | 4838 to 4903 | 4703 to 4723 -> -0.035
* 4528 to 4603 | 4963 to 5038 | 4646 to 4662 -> 0.041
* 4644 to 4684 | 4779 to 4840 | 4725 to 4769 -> -0.019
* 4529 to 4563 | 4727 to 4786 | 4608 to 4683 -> 0.022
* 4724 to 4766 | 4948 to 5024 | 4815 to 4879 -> 0.072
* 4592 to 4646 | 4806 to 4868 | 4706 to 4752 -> -0.044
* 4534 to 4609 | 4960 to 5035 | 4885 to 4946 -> 0.023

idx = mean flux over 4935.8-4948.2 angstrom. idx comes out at 19.3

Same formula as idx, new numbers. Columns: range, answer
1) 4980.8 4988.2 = 19.9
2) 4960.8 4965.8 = 19.6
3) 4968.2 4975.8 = 19.6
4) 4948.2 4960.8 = 19.5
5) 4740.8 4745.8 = 20.5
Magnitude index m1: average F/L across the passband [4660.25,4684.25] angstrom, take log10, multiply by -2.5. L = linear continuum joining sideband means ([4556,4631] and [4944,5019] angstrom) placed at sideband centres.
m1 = -0.02 mag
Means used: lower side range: 20.7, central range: 20.9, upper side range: 19.5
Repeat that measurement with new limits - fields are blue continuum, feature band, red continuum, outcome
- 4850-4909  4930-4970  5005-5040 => -0.031 mag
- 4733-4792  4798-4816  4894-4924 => 0.019 mag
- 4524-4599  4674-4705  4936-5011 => -0.004 mag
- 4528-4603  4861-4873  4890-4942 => 0.158 mag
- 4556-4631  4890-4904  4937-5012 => 0.034 mag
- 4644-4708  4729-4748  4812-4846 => -0.008 mag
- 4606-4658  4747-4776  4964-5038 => -0.023 mag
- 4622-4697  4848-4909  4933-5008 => 0.077 mag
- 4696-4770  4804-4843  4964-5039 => 0.009 mag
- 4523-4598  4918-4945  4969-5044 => 0.014 mag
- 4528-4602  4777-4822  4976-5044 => 0.017 mag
